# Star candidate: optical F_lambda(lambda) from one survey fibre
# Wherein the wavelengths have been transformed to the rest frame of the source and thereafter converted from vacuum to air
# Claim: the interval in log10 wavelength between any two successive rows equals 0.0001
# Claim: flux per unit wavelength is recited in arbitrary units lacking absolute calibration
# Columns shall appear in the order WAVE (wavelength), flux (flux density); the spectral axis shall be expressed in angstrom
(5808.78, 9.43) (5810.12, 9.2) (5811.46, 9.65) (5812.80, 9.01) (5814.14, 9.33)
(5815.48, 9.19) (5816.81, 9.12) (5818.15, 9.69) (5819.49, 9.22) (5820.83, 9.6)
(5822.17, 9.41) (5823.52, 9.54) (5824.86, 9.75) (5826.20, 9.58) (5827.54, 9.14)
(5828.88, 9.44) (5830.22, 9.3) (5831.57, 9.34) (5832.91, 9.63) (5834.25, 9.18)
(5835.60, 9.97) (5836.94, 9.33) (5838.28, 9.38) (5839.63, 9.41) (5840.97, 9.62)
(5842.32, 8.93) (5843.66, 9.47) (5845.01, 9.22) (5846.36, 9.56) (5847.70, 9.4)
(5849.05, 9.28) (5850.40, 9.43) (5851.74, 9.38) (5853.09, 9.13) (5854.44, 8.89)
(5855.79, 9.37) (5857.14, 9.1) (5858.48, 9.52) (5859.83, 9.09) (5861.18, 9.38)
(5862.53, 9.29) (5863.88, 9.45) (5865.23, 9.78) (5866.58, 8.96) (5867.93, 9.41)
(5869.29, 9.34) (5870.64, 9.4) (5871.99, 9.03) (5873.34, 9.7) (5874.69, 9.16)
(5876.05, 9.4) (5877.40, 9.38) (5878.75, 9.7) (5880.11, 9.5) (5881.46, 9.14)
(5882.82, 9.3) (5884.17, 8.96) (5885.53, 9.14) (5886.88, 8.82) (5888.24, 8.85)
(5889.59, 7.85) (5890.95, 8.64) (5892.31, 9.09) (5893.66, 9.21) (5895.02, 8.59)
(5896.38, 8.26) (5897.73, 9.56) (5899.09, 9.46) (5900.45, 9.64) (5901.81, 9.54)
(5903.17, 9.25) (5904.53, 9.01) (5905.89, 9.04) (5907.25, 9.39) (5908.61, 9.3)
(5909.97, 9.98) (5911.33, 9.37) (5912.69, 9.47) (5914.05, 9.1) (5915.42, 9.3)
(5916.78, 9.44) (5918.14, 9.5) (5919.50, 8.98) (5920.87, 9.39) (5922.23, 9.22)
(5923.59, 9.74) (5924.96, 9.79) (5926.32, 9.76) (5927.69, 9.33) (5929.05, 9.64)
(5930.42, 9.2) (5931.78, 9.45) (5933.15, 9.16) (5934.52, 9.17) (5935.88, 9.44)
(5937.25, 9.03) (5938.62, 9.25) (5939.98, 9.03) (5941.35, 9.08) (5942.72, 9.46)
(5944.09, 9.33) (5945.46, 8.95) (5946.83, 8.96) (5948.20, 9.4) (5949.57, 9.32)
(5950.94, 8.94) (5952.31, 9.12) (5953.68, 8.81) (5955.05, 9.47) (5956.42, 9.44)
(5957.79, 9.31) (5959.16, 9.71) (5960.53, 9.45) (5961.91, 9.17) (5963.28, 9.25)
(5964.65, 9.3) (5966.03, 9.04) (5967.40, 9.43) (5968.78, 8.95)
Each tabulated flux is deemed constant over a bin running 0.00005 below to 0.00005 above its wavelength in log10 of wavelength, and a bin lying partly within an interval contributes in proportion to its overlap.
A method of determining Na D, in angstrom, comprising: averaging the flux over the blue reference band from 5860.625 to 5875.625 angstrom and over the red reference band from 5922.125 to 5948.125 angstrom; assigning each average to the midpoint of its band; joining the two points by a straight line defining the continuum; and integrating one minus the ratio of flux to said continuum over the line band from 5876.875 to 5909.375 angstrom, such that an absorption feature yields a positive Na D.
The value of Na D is 0.8 angstrom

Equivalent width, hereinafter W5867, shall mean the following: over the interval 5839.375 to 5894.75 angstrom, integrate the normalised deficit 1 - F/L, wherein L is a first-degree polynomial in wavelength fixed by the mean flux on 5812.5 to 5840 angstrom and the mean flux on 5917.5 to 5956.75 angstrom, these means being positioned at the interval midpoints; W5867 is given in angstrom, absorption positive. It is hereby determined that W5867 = 0.8 angstrom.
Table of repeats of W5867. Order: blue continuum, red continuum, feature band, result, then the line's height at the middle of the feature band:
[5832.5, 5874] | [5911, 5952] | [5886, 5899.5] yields 0.7 angstrom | 9.33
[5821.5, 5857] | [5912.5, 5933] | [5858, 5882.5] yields 0.1 angstrom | 9.39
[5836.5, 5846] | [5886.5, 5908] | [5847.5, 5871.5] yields -0.2 angstrom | 9.23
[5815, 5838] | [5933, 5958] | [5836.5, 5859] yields 0.2 angstrom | 9.4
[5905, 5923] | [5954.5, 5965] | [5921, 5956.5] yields 0.3 angstrom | 9.37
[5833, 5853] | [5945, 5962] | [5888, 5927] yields 0.3 angstrom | 9.31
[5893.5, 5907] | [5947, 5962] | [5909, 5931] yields -0.6 angstrom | 9.2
